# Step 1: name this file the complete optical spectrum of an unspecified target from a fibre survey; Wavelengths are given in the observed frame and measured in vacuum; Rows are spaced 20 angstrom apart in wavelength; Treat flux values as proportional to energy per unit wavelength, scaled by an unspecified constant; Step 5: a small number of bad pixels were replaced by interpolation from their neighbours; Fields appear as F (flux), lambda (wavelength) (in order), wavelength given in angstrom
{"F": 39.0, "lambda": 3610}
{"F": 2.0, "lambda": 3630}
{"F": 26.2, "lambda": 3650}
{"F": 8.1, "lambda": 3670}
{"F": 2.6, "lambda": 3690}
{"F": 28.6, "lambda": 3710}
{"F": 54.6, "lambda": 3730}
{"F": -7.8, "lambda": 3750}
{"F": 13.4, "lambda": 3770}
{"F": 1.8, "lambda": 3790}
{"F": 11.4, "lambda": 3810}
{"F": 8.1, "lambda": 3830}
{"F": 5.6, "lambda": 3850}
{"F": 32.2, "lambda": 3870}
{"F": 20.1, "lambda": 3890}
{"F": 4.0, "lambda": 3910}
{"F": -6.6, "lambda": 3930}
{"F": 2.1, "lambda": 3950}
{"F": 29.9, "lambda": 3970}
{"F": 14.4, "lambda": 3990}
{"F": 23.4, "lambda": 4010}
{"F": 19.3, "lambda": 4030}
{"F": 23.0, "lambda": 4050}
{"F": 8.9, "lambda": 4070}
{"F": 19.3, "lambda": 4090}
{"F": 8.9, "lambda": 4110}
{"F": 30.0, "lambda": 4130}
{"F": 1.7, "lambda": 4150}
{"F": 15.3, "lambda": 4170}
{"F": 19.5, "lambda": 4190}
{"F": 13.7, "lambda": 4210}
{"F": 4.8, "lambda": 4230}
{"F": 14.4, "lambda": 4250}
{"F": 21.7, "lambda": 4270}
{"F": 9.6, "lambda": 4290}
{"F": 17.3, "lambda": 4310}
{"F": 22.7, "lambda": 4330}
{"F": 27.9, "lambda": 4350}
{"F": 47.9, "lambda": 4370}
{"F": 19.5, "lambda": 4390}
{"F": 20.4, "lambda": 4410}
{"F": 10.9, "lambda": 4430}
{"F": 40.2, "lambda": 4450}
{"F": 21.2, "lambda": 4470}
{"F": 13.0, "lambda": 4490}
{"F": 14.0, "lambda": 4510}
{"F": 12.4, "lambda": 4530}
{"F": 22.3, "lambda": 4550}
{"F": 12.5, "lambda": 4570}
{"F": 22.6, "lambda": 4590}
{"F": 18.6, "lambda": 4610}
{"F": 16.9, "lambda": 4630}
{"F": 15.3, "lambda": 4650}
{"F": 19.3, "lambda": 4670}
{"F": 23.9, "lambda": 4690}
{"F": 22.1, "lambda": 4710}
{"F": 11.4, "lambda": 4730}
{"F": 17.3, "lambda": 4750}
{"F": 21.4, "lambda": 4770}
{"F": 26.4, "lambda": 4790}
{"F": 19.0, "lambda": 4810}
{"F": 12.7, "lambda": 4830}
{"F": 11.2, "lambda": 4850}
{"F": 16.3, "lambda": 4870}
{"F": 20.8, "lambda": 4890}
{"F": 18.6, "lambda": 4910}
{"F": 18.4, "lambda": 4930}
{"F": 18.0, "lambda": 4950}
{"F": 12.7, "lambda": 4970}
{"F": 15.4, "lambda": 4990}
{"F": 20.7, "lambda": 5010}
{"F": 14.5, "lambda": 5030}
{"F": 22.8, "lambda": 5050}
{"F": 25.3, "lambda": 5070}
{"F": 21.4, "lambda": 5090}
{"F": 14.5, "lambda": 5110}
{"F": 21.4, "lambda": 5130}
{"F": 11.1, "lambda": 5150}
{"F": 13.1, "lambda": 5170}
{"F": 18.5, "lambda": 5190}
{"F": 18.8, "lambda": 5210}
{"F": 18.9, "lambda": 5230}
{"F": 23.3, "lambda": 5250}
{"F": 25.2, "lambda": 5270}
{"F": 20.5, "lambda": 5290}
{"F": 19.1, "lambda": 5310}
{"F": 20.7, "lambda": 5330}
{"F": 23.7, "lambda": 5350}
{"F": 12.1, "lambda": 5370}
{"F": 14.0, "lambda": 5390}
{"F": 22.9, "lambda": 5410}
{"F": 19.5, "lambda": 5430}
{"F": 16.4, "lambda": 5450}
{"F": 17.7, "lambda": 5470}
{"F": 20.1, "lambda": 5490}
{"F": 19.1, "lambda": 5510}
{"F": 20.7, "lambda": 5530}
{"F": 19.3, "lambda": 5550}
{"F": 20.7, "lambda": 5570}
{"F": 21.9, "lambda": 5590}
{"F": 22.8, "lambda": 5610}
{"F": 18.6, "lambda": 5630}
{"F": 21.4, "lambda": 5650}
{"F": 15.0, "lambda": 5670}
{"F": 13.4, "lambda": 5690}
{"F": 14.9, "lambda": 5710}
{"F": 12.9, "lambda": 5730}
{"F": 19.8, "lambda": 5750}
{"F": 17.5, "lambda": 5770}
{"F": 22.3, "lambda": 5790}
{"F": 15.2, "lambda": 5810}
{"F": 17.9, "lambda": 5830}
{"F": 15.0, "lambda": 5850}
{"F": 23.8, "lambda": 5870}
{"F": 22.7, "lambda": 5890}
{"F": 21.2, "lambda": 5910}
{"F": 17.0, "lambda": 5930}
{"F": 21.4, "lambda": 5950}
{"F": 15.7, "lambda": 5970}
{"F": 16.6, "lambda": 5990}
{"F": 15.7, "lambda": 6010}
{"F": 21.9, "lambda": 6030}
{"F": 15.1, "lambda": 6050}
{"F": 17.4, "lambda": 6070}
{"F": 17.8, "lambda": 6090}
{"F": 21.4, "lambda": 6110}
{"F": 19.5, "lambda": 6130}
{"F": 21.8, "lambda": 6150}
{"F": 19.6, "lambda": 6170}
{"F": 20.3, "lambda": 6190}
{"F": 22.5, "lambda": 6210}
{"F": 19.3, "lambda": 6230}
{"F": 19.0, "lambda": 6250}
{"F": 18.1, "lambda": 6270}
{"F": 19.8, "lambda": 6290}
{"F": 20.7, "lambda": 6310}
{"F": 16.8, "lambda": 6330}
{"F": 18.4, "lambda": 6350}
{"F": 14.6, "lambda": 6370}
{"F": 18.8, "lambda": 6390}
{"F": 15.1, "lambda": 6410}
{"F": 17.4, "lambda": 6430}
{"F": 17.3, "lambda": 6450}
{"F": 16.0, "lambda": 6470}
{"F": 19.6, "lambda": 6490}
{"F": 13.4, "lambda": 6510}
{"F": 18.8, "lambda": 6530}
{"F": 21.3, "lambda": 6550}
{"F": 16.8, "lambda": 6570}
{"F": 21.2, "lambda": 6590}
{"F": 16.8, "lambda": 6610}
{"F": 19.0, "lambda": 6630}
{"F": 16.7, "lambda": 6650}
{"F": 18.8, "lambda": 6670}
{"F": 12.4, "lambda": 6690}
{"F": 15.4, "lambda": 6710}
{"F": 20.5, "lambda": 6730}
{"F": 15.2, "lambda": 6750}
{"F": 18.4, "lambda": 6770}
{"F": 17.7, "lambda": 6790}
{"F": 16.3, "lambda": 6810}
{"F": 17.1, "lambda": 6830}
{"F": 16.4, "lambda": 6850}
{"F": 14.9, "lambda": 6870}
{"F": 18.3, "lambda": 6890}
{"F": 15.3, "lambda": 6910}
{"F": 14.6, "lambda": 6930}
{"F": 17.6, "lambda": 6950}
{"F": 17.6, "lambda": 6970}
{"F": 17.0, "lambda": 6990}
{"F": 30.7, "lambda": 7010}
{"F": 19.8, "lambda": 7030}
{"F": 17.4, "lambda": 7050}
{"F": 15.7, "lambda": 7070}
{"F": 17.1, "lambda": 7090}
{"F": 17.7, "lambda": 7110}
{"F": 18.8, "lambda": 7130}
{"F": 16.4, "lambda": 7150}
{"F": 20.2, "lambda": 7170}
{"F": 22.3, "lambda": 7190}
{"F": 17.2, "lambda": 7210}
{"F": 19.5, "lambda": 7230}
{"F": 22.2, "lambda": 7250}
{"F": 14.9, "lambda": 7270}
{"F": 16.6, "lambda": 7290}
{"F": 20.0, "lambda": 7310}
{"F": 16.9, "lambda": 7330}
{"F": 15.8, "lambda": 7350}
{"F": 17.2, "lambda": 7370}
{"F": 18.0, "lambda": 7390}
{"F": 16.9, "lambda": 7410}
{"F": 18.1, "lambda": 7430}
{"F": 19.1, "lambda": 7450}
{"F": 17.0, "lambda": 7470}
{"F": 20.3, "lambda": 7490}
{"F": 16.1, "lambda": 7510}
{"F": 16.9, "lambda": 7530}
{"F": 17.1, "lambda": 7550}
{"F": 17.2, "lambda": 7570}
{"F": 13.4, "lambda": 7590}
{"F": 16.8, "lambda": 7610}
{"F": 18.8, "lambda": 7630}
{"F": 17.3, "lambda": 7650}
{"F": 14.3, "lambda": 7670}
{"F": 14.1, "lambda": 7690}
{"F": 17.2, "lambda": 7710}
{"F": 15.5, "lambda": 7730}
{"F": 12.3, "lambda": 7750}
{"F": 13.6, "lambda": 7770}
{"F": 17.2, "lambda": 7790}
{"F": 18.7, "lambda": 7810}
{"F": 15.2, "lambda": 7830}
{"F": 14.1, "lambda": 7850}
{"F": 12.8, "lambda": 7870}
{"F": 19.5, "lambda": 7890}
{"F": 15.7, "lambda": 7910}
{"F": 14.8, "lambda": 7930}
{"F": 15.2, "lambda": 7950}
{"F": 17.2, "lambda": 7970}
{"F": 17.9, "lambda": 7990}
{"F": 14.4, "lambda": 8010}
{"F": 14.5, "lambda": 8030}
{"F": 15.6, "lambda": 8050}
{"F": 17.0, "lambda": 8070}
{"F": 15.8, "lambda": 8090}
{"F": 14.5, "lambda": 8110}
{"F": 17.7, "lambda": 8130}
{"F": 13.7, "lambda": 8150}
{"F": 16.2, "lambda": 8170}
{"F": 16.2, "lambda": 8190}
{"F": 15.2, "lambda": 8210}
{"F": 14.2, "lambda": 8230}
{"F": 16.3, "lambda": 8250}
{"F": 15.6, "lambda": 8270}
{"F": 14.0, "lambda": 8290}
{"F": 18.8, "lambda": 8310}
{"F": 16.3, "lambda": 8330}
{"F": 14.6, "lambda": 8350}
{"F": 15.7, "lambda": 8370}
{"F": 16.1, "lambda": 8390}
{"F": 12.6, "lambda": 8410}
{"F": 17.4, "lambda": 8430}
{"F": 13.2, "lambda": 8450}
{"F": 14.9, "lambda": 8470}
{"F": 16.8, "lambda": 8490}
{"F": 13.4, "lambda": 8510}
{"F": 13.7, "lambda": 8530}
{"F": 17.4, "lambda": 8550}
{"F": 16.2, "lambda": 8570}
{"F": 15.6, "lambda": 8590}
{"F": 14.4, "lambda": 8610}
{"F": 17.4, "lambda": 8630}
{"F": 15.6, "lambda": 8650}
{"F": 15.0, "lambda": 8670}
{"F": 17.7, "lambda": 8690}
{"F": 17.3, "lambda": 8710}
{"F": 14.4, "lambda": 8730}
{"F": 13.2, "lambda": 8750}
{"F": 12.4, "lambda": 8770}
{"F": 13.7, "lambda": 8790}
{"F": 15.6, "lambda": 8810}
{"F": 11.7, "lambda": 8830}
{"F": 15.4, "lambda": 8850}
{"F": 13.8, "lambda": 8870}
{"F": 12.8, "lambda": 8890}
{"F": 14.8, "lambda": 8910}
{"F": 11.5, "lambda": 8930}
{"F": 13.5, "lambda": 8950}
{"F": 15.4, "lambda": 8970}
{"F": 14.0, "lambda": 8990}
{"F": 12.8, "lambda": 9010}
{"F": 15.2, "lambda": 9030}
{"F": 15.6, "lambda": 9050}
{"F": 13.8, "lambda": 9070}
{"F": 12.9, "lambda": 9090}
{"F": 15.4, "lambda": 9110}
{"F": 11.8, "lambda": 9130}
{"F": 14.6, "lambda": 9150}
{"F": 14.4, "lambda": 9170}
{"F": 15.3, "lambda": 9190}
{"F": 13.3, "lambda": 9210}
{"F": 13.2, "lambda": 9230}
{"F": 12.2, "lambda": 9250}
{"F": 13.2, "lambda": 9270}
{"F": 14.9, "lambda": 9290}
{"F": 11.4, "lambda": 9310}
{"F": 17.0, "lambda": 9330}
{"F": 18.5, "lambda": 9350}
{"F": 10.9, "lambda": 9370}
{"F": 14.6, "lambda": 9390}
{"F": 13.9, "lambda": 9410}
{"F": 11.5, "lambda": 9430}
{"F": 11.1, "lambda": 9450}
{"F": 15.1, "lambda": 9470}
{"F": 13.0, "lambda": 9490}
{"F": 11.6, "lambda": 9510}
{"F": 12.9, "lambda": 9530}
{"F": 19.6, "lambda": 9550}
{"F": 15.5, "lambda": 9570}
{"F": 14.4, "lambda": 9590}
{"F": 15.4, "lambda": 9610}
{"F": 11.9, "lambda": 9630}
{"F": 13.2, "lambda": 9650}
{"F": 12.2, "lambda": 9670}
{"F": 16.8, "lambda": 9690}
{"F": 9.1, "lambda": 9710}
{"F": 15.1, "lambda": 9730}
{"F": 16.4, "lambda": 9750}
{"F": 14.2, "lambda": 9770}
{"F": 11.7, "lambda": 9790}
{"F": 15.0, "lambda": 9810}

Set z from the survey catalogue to 0.07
